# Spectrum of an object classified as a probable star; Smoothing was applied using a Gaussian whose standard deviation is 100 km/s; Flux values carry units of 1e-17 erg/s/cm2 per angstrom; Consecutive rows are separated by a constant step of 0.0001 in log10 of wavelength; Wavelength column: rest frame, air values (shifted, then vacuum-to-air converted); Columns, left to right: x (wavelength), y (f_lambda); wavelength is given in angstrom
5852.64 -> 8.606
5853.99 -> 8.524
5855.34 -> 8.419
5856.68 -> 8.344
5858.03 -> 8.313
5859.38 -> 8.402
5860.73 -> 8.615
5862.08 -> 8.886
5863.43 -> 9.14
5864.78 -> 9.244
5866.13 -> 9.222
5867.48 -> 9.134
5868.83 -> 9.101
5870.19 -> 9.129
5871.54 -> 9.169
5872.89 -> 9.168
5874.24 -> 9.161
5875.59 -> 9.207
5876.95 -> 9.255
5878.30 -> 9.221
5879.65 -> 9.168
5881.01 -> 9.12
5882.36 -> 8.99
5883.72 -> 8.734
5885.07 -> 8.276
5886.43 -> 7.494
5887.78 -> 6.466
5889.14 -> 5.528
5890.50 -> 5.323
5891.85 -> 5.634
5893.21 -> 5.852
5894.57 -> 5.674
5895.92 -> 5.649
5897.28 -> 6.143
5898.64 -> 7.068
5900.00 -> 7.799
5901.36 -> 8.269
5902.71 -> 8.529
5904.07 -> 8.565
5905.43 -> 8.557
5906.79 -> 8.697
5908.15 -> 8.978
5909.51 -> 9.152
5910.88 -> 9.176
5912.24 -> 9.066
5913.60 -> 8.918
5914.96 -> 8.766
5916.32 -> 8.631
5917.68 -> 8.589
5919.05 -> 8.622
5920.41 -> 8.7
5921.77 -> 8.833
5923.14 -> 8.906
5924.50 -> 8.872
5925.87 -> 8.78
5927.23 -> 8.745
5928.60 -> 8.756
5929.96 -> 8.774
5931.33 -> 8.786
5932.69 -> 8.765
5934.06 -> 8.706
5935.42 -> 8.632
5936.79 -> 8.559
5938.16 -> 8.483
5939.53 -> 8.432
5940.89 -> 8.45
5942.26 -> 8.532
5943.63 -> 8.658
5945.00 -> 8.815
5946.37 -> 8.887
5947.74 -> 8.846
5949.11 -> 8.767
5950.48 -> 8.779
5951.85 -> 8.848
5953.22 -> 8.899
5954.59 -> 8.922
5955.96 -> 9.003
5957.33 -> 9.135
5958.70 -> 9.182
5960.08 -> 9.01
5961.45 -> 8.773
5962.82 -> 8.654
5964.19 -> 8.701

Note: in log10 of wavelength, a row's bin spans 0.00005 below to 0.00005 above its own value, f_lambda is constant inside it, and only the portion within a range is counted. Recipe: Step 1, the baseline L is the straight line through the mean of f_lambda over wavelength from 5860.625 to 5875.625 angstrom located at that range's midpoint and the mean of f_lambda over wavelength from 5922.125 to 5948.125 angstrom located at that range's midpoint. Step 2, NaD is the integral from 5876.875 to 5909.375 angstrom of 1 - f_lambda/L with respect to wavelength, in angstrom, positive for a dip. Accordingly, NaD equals 4.9 angstrom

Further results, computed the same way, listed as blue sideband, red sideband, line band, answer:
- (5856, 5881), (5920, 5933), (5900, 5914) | 0.2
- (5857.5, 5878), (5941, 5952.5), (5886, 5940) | 4.9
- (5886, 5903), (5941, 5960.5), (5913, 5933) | -2.8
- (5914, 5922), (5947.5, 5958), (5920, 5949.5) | 0.3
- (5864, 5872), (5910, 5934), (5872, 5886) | 0.1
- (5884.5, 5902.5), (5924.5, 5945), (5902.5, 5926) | -3.7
